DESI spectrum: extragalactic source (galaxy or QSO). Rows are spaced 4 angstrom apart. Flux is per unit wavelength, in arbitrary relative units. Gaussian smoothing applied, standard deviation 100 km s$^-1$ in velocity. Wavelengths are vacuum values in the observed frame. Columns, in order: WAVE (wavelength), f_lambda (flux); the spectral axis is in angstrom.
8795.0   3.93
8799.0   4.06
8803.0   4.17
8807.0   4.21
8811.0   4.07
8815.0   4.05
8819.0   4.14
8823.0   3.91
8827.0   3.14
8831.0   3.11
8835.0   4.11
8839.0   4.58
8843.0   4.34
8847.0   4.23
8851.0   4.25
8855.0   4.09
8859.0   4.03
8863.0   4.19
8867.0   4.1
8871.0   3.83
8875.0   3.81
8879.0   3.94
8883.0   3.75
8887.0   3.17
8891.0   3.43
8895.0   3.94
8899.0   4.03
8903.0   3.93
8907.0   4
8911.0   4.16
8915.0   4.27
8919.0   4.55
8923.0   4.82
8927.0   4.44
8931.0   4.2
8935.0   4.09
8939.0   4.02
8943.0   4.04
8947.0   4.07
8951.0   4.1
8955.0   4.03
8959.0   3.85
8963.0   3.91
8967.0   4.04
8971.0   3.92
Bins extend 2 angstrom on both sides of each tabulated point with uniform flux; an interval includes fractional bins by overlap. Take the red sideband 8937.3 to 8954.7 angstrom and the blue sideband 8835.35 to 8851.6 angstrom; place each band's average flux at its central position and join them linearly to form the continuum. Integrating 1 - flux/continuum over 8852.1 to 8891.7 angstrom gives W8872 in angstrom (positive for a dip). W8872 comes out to 3.7 angstrom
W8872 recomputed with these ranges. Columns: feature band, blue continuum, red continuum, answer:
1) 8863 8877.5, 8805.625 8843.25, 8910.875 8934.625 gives 0.7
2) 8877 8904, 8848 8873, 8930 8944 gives 2.3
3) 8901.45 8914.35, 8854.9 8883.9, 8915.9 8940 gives 0.5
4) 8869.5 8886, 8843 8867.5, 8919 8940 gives 1.7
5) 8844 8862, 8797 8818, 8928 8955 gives -0.2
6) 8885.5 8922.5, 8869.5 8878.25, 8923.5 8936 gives 1.1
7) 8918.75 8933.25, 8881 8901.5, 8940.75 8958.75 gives -2.2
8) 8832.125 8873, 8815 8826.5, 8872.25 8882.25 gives -2.9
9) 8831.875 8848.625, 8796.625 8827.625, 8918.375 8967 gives -0.8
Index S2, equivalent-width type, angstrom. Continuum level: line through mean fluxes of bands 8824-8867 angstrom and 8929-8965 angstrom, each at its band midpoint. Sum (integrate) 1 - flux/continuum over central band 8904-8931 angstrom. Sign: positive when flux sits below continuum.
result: -2.1 angstrom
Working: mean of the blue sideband 4.01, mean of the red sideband 4.03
